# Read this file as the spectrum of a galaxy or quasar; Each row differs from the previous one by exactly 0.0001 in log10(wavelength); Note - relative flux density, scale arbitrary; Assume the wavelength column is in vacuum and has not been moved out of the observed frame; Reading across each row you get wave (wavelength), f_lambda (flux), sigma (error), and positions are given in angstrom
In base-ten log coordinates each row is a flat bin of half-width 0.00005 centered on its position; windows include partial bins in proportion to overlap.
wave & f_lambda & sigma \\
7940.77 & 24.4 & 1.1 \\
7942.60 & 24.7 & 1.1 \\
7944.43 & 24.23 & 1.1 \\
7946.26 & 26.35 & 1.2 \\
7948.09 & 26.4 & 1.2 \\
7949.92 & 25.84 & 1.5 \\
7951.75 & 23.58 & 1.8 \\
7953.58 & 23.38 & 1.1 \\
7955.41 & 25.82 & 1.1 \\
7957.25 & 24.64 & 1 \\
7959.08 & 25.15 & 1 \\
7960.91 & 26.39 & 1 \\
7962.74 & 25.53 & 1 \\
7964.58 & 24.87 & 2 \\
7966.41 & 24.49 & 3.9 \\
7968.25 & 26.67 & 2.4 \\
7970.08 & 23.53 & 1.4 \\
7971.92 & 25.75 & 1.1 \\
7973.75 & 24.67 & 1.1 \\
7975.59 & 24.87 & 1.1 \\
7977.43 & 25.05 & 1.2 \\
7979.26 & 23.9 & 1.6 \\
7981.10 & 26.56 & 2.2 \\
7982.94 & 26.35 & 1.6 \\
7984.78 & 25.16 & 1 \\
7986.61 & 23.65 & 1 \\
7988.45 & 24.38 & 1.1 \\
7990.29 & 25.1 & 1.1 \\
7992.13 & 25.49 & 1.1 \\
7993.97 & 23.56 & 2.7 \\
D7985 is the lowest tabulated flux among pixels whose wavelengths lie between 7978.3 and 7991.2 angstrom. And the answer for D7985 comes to 23.65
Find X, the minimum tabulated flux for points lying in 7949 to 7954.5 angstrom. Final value 23.38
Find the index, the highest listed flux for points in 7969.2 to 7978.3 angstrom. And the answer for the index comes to 25.75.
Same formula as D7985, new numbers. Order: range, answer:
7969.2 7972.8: 23.53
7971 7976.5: 24.67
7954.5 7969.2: 24.49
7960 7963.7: 25.53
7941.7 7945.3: 24.23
